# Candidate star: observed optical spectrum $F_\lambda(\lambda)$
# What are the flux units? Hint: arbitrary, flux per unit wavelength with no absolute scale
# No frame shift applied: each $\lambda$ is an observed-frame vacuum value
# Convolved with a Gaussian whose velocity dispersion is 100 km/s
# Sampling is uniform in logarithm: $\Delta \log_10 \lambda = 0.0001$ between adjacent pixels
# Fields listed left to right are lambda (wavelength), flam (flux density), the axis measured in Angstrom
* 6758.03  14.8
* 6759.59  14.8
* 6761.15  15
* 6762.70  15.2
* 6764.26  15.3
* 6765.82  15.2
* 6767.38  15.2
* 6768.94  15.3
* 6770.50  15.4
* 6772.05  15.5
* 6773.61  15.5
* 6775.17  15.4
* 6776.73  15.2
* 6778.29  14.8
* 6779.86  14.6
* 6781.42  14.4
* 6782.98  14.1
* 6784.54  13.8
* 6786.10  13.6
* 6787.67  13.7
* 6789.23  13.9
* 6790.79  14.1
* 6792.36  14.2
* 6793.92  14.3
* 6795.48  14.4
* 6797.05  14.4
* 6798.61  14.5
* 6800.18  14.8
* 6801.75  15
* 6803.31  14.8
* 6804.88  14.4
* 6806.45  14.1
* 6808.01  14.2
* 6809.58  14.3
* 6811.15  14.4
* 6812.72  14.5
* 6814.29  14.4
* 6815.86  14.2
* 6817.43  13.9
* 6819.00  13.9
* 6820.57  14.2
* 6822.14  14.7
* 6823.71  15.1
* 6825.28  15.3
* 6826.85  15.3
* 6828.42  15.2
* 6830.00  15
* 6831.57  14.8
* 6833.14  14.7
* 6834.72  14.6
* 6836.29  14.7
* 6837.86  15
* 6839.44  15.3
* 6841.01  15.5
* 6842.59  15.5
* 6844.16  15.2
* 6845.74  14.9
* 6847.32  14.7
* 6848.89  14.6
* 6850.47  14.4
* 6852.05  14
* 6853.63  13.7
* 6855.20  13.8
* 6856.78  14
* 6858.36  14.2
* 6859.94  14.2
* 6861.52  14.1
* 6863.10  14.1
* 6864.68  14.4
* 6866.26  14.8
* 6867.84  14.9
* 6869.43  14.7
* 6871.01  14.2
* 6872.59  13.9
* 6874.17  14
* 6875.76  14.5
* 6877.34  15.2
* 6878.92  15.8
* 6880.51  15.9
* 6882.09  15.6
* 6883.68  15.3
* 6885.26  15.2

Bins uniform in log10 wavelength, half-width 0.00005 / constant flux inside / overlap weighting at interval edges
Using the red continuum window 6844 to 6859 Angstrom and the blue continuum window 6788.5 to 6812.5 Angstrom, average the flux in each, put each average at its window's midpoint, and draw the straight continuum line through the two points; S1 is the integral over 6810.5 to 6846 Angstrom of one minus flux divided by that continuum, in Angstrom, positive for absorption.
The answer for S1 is -1.1 Angstrom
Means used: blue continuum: 14.4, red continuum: 14.3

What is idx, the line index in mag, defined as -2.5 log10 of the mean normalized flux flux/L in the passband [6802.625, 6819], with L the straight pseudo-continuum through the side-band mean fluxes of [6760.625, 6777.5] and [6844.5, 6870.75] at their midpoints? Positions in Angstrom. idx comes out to 0.04 mag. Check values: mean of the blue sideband 15.3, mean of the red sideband 14.4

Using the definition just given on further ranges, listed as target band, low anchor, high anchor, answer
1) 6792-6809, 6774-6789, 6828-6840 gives 0.01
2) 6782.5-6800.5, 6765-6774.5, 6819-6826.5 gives 0.07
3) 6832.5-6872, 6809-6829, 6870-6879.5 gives 0.00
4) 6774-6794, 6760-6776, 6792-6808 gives 0.04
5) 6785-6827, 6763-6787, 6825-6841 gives 0.04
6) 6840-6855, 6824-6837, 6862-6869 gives 0.00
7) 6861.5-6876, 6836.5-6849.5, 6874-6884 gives 0.06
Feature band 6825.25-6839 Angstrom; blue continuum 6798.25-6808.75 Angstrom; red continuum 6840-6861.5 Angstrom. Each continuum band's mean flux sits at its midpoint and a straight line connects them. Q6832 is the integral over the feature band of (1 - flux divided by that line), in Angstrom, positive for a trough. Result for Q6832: -0.4 Angstrom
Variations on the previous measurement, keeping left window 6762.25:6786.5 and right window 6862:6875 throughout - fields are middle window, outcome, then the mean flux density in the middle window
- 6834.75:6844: -0.39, 15.2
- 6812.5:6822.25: 0.30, 14.2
